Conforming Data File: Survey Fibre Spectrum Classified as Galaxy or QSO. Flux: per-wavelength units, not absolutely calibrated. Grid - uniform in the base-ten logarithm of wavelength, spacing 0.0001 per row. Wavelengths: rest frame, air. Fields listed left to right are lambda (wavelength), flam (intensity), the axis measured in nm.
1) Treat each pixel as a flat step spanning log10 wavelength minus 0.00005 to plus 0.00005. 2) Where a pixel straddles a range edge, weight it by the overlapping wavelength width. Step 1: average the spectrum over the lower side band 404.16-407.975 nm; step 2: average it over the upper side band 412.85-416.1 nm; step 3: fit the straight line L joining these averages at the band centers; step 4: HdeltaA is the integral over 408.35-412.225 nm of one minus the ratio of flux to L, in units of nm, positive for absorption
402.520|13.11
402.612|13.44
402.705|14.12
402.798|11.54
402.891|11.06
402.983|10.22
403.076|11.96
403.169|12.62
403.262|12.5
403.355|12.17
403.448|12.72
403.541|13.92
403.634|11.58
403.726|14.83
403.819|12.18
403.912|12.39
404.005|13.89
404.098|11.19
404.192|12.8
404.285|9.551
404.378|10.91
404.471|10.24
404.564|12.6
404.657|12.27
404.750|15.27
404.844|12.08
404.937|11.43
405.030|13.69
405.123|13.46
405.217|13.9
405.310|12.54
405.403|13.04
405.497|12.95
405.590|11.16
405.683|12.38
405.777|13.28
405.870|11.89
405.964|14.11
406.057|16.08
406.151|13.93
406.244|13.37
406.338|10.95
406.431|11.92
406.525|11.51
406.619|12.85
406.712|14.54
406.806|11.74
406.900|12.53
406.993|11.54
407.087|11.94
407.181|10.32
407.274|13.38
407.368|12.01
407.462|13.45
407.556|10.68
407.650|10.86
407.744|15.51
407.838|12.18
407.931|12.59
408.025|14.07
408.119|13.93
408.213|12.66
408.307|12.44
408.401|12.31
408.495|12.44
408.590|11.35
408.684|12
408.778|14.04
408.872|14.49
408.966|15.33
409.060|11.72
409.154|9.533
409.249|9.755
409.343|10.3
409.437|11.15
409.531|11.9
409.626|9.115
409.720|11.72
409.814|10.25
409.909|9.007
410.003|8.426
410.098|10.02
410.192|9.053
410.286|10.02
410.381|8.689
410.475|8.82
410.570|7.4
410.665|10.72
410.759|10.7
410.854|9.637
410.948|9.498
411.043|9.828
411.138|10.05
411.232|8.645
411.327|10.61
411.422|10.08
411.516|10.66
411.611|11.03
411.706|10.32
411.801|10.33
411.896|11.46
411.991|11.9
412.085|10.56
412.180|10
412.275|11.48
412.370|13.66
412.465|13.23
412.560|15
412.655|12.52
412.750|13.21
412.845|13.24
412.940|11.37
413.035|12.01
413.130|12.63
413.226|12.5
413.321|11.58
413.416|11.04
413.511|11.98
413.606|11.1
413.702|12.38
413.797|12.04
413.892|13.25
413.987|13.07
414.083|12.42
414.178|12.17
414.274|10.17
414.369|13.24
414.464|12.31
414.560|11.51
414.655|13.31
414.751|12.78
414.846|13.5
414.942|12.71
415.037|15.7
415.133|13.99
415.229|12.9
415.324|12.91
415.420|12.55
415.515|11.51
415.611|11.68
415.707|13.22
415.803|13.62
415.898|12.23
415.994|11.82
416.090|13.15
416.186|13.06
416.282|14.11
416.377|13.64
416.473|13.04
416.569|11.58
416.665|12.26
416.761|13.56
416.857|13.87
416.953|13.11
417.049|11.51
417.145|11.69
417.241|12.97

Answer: 0.59 nm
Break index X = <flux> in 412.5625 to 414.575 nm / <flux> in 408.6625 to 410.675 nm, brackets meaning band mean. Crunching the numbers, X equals 1.2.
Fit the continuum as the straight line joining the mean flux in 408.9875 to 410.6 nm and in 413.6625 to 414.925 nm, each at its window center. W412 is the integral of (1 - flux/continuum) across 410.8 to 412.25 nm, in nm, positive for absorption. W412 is 0.078 nm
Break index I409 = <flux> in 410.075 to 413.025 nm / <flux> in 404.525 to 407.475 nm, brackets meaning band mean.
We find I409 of 0.85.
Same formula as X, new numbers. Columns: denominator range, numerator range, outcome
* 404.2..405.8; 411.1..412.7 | 0.91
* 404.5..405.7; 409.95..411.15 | 0.74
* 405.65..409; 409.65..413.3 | 0.84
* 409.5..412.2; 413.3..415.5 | 1.25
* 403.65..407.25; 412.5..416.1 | 1.00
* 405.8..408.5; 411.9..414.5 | 0.96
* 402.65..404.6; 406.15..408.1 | 1.03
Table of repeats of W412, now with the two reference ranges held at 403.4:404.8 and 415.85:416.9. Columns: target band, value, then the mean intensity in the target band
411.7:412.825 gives 0.062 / 12.1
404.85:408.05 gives -0.042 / 12.7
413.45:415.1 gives 0.037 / 12.6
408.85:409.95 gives 0.132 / 11.1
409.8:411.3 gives 0.387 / 9.42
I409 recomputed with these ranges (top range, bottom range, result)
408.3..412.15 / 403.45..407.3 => 0.85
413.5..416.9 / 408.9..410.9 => 1.25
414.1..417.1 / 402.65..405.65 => 1.03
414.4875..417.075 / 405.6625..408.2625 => 1.02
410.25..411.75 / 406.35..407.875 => 0.80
